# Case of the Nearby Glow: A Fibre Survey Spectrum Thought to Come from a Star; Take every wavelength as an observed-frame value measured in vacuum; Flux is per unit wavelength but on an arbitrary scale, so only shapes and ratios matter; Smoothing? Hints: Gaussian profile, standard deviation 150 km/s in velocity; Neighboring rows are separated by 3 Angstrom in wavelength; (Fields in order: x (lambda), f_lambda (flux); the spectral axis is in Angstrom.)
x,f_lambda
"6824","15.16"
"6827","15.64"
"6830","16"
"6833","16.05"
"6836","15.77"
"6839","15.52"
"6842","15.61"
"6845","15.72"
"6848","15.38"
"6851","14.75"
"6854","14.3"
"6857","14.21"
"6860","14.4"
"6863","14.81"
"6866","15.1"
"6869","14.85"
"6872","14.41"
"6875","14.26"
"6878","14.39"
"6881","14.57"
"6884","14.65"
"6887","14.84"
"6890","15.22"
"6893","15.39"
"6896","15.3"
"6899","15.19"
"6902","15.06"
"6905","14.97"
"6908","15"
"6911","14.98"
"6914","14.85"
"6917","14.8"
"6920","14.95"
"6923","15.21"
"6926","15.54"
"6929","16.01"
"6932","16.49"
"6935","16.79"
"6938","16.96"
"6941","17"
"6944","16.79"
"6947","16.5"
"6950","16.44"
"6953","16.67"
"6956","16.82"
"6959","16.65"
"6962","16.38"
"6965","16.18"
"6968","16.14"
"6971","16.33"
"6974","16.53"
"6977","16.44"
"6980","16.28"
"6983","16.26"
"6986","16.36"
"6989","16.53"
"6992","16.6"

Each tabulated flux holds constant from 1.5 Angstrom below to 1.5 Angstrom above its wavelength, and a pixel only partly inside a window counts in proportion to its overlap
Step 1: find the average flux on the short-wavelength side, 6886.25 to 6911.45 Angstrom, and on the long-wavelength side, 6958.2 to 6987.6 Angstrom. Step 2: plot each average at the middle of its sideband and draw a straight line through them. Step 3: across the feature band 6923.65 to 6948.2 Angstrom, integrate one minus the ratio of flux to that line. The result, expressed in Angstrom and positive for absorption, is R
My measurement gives -1.1 Angstrom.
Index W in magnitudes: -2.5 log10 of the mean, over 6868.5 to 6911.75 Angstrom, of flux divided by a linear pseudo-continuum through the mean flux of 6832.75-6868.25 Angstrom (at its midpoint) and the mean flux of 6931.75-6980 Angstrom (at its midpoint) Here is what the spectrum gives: 0.06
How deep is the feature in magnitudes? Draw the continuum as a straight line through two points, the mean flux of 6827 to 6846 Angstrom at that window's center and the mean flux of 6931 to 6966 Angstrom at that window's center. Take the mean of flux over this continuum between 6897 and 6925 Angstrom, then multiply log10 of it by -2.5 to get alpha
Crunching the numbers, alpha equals 0.09 mag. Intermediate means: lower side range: 15.8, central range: 15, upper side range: 16.6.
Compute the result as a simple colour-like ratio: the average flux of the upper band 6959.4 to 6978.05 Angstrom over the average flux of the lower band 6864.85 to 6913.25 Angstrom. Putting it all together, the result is 1.1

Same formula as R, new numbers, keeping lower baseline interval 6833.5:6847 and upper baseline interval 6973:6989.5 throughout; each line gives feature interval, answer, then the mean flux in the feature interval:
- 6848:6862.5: 1.1 Angstrom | 14.5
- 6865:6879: 1.1 Angstrom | 14.6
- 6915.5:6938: 0.5 Angstrom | 15.8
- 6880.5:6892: 0.8 Angstrom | 14.9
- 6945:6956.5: -0.3 Angstrom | 16.6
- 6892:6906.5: 0.7 Angstrom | 15.2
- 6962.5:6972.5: 0.1 Angstrom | 16.2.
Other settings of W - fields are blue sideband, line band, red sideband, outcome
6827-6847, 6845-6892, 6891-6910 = 0.05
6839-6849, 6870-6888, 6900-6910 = 0.05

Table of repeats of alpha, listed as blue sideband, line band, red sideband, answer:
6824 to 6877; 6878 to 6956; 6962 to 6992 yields 0.01 mag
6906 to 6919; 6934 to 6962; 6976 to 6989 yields -0.07 mag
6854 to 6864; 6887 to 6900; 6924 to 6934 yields 0.00 mag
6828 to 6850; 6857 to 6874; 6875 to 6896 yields 0.04 mag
